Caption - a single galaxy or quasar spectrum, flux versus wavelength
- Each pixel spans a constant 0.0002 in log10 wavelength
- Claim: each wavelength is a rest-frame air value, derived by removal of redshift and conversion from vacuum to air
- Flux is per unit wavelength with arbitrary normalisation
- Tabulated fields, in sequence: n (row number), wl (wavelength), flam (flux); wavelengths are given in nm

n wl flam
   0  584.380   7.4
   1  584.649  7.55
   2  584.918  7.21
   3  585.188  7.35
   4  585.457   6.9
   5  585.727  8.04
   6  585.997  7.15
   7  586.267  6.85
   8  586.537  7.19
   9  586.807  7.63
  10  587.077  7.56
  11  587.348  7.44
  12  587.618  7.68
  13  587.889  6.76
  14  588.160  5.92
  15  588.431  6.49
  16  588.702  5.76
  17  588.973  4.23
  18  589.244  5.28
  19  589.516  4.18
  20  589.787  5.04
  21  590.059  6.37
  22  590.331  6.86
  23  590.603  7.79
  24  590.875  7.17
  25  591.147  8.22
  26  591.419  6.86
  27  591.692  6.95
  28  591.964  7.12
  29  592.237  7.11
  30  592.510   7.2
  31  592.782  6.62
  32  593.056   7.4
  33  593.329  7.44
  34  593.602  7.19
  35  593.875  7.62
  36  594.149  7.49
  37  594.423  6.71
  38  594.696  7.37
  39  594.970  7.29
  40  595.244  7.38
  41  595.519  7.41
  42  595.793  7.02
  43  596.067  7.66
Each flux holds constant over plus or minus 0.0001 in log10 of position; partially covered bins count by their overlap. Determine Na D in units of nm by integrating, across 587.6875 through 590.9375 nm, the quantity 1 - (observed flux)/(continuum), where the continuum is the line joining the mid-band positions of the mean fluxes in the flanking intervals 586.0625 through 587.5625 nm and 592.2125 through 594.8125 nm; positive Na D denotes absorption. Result 0.580 nm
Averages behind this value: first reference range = 7.35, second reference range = 7.22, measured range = 5.99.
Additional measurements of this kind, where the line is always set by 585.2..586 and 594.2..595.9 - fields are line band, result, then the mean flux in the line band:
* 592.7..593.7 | 0.01 nm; 7.19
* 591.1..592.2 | 0.01 nm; 7.2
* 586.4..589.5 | 0.38 nm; 6.45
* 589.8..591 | 0.08 nm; 6.84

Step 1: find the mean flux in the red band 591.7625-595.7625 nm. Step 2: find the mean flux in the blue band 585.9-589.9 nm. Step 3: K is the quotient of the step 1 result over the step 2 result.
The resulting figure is 1.1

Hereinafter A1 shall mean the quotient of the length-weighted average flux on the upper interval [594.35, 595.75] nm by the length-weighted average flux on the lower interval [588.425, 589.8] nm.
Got 1.43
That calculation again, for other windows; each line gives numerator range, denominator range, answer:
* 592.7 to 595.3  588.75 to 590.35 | 1.39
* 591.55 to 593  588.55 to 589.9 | 1.43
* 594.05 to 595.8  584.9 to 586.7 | 1.00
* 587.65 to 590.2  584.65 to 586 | 0.77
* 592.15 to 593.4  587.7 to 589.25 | 1.22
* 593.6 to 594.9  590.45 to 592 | 0.99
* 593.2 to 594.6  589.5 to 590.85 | 1.16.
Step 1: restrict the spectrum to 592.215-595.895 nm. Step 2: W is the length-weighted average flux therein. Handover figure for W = 7.24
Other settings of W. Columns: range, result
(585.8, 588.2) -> 7.2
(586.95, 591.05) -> 6.32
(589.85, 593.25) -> 7.1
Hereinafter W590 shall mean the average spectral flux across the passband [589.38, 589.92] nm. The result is 4.61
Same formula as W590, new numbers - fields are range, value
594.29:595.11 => 7.13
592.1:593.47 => 7.15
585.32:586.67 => 7.23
